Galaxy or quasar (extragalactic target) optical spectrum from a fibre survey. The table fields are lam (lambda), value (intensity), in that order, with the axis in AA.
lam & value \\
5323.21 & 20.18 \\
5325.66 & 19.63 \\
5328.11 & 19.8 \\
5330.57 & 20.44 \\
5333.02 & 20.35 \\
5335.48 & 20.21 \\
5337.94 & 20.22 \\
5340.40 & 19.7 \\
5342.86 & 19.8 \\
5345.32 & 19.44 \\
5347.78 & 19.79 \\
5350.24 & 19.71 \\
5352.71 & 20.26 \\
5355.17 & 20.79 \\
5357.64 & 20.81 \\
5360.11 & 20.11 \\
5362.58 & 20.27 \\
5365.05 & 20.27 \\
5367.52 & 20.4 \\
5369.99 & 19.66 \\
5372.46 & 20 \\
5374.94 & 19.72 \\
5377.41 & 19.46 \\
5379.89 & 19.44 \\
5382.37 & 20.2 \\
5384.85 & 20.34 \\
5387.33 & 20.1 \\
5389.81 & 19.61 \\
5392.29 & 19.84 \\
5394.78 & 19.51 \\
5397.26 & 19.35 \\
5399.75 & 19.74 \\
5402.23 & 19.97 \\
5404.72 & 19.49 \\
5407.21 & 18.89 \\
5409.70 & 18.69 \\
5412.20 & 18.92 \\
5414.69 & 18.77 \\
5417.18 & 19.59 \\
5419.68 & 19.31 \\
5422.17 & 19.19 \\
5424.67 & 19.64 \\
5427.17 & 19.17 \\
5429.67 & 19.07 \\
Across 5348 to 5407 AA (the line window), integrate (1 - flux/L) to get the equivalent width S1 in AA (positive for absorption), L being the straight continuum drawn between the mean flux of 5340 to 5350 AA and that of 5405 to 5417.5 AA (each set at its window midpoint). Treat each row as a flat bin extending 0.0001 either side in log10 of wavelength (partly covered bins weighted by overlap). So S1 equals -1.8 AA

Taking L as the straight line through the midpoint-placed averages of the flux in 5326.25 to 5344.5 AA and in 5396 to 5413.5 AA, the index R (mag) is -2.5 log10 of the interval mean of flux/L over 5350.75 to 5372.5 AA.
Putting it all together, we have -0.028 mag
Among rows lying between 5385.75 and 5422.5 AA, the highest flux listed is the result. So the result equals 20.1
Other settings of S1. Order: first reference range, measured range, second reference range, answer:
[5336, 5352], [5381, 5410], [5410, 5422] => -0.5 AA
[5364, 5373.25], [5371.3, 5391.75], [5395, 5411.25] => 0.0 AA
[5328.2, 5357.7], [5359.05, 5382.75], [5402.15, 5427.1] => -0.2 AA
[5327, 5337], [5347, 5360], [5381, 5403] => -0.1 AA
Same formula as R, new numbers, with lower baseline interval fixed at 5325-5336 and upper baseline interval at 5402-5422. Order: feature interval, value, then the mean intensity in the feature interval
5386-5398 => -0.02 mag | 19.7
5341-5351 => 0.01 mag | 19.7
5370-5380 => -0.01 mag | 19.7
